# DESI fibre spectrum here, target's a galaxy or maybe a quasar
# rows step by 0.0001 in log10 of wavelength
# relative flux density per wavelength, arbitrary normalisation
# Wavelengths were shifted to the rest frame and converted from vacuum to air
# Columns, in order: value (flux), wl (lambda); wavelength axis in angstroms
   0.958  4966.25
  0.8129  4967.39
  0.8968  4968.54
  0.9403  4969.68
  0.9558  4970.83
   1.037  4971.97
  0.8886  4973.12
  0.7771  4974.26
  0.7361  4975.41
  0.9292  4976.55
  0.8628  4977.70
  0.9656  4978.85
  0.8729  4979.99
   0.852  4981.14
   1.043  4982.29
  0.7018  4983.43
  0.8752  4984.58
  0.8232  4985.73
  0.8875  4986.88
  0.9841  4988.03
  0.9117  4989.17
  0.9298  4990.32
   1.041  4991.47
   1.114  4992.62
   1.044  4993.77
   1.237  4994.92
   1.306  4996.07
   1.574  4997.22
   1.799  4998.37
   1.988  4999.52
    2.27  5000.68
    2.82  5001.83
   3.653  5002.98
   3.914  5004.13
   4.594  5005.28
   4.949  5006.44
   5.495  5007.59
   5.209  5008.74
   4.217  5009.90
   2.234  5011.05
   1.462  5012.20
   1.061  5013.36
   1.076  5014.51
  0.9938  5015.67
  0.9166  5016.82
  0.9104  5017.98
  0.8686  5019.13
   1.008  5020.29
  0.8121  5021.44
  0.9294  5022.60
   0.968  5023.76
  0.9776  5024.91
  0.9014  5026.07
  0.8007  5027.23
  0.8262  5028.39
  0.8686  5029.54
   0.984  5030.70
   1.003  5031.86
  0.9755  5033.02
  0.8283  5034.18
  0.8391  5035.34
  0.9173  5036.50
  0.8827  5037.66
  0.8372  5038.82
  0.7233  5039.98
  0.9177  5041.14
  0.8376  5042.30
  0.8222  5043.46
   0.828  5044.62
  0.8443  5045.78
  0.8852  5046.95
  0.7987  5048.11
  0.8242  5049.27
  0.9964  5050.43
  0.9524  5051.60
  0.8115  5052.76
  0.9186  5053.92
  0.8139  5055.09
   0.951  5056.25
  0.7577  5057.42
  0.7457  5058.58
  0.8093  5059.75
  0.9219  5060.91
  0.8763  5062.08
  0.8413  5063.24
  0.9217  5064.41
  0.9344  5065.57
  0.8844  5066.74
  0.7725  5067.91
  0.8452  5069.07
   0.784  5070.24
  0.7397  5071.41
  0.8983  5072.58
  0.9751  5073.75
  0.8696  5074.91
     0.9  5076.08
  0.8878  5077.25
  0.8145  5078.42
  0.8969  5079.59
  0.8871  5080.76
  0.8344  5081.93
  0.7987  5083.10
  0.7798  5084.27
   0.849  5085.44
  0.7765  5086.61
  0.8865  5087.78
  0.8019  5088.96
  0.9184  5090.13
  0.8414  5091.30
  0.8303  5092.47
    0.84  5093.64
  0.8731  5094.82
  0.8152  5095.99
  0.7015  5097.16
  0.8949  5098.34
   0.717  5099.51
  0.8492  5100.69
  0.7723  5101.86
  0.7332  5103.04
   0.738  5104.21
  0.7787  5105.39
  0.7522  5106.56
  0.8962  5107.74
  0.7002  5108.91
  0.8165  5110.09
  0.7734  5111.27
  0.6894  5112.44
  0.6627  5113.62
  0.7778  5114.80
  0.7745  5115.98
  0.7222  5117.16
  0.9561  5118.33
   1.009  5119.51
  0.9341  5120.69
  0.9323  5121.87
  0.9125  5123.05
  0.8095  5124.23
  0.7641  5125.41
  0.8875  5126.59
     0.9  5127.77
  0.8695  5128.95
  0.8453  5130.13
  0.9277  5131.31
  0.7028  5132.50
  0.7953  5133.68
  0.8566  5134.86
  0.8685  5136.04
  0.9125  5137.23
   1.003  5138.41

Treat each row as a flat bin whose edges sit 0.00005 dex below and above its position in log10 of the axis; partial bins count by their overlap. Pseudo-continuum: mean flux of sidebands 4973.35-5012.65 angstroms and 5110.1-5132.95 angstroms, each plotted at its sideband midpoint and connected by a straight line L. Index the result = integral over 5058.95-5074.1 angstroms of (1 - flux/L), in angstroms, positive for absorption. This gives 5.1 angstroms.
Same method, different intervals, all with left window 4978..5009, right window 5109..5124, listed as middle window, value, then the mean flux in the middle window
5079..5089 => 2.55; 0.836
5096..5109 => 2.35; 0.781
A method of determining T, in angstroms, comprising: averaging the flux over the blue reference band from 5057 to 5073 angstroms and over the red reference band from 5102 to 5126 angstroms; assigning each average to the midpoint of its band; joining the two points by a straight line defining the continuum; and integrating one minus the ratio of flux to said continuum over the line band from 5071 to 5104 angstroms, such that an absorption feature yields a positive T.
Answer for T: -0.43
